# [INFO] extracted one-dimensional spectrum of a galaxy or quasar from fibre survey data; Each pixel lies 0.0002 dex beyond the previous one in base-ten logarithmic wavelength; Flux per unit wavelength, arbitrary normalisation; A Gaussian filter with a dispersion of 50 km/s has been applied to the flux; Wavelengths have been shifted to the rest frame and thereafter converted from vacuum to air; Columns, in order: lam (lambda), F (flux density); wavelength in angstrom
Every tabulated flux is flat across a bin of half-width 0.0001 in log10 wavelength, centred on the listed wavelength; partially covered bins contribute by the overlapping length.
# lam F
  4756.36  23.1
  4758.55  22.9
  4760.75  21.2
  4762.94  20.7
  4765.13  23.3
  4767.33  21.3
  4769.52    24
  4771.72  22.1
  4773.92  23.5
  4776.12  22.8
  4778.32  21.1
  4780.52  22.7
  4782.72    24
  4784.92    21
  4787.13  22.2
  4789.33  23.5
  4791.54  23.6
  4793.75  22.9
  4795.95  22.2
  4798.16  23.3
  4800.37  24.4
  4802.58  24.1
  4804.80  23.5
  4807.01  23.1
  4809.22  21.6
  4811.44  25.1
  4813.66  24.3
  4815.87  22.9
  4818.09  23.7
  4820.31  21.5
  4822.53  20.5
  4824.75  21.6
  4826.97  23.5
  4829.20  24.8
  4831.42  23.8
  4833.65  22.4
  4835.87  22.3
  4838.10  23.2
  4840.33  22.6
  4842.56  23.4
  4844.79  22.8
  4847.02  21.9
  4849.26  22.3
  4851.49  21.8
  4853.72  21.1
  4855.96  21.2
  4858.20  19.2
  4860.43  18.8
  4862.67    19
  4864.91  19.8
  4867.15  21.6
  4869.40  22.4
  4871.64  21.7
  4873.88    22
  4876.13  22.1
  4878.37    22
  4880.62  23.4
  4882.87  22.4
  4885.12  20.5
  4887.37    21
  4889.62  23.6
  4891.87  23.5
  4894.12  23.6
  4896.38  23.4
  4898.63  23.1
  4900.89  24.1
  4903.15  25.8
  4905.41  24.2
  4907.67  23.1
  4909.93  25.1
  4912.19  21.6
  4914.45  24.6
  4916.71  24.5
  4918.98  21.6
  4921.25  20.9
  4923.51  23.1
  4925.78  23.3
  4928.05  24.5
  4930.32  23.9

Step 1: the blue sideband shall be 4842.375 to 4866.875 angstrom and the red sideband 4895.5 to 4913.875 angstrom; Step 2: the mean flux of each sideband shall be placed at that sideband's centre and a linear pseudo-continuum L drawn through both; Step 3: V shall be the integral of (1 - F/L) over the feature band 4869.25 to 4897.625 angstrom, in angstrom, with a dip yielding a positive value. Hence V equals 0.22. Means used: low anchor 21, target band 22.4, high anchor 23.8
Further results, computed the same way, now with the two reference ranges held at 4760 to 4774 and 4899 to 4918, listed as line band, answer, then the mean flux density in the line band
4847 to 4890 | 4.03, 21.3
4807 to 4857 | 0.89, 22.7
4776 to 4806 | -0.54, 23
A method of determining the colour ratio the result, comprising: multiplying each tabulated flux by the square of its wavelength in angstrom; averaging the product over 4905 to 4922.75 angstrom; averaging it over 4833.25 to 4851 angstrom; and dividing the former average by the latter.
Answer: 1.06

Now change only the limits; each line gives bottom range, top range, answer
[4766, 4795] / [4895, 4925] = 1.09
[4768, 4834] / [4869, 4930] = 1.04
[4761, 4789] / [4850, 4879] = 0.97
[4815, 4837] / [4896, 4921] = 1.08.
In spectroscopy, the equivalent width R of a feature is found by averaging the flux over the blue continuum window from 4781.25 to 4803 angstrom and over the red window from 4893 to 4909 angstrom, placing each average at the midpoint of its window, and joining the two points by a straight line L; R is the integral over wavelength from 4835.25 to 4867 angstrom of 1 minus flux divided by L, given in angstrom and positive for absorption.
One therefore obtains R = 2.9 angstrom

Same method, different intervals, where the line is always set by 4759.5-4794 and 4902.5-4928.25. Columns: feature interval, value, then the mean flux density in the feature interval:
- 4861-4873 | 1.2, 20.8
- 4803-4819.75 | -0.5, 23.4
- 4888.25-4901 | -0.1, 23.5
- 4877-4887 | 0.5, 22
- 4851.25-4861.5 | 1.2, 20.3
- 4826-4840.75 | -0.2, 23.2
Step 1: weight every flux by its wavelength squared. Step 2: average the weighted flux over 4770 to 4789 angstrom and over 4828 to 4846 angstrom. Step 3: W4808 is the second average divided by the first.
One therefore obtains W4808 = 1.05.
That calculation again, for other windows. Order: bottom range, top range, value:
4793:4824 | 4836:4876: 0.95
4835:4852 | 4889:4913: 1.08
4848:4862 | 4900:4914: 1.19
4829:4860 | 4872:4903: 1.04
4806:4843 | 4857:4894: 0.96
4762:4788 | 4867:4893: 1.04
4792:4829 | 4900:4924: 1.06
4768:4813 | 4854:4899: 0.98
